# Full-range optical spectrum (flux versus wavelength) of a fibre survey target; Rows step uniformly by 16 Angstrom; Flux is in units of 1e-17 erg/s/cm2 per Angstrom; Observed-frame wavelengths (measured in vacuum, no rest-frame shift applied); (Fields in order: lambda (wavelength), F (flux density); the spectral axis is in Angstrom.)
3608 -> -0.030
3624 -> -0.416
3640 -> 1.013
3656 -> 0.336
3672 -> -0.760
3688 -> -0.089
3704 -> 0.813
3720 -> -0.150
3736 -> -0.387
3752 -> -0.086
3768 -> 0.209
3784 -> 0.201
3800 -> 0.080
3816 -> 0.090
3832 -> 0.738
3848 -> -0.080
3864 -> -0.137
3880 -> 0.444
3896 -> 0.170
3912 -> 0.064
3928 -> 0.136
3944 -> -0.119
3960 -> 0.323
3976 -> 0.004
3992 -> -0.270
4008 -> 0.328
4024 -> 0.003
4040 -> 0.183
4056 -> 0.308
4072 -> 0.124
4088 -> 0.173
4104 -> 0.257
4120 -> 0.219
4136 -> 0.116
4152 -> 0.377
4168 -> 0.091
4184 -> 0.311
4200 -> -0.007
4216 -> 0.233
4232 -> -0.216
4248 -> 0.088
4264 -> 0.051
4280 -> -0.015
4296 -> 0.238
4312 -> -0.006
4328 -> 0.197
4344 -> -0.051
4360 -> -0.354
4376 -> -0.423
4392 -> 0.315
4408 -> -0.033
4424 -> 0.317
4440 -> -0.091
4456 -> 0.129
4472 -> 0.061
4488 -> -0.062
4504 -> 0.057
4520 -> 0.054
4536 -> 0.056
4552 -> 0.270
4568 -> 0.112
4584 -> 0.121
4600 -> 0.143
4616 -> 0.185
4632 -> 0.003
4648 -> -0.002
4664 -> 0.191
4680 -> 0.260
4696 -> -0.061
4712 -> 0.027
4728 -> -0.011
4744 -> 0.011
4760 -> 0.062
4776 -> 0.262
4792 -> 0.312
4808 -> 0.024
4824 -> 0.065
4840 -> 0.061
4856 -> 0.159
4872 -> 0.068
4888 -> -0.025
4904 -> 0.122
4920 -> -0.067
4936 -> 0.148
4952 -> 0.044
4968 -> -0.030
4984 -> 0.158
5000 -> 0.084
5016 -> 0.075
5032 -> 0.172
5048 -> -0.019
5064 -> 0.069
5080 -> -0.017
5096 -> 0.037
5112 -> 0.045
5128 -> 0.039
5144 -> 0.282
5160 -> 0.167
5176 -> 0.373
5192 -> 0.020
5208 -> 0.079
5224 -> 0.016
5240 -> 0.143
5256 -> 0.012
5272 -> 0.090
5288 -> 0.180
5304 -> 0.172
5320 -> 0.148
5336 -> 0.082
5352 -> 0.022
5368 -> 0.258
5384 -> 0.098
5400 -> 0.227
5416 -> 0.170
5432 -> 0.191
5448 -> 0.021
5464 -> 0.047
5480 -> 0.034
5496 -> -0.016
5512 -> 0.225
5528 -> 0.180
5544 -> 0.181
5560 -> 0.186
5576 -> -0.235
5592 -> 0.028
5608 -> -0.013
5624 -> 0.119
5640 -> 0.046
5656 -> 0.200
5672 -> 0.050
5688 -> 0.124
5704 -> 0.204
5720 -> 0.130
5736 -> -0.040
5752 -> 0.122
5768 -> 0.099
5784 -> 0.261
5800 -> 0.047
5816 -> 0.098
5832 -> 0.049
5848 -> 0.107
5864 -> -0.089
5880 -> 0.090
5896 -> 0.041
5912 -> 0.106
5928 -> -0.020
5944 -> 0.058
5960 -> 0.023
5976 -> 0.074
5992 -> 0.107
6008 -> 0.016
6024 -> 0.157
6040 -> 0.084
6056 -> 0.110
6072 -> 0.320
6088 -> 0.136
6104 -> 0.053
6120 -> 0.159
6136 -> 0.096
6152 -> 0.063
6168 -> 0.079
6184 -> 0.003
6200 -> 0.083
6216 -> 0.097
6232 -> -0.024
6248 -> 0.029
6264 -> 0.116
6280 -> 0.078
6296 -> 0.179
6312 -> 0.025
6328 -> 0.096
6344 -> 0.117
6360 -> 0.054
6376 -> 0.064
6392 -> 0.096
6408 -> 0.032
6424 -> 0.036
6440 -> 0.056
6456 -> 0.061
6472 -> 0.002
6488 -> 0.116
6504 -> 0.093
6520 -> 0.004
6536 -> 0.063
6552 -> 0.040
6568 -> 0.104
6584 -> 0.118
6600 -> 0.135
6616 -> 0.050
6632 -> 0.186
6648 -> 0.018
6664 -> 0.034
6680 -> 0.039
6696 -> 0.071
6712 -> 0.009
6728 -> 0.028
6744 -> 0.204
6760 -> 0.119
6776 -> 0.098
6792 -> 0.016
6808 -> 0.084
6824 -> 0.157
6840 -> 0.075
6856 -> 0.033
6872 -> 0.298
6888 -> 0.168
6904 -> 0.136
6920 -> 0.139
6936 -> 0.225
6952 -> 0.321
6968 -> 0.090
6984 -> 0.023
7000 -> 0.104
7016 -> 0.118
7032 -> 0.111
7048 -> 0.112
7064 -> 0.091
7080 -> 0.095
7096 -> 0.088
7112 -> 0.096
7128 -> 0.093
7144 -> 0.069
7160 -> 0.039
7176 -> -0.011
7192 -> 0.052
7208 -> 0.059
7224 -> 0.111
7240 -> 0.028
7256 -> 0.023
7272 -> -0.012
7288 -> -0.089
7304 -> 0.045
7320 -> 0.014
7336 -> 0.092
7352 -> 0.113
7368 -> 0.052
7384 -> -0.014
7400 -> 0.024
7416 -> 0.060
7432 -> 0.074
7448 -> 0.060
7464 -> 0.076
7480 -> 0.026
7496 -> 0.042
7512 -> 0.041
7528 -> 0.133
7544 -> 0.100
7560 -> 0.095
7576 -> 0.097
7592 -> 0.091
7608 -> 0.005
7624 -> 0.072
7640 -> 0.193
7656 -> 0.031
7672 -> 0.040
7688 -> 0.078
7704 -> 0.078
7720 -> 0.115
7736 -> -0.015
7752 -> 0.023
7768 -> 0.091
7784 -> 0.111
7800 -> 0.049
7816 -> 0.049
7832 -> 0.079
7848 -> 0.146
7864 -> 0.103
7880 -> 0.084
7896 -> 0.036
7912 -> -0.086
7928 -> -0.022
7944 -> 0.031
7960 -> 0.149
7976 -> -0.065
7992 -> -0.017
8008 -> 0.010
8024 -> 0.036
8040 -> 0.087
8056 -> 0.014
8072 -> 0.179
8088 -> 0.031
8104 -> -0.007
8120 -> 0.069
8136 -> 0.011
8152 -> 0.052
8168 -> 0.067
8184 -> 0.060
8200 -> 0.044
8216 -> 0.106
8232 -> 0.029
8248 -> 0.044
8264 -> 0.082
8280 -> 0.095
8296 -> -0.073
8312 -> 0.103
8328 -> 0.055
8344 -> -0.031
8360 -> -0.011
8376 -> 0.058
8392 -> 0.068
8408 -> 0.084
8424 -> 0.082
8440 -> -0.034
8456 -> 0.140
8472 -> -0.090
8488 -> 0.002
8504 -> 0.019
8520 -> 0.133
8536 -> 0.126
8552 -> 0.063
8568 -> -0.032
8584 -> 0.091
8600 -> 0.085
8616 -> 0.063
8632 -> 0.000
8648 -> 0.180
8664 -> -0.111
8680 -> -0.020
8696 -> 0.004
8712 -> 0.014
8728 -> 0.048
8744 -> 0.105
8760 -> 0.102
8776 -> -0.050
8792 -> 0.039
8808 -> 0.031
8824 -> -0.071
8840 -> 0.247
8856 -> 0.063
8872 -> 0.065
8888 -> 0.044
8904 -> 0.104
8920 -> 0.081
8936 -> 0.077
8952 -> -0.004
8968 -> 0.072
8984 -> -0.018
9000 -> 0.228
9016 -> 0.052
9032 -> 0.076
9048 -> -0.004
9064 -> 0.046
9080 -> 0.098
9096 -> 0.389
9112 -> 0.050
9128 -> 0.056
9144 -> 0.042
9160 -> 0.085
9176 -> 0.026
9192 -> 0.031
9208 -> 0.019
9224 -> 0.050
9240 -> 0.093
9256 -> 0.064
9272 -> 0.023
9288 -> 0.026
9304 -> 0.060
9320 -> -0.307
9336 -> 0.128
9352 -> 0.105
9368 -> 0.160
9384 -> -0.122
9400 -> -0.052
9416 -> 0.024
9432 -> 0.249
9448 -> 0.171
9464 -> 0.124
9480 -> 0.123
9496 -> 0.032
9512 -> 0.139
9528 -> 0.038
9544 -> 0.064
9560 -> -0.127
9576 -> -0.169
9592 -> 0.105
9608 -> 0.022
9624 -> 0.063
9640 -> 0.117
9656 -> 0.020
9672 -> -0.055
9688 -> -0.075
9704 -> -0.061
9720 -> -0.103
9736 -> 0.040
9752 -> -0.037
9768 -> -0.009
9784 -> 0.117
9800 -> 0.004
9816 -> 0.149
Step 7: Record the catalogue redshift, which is 0.386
